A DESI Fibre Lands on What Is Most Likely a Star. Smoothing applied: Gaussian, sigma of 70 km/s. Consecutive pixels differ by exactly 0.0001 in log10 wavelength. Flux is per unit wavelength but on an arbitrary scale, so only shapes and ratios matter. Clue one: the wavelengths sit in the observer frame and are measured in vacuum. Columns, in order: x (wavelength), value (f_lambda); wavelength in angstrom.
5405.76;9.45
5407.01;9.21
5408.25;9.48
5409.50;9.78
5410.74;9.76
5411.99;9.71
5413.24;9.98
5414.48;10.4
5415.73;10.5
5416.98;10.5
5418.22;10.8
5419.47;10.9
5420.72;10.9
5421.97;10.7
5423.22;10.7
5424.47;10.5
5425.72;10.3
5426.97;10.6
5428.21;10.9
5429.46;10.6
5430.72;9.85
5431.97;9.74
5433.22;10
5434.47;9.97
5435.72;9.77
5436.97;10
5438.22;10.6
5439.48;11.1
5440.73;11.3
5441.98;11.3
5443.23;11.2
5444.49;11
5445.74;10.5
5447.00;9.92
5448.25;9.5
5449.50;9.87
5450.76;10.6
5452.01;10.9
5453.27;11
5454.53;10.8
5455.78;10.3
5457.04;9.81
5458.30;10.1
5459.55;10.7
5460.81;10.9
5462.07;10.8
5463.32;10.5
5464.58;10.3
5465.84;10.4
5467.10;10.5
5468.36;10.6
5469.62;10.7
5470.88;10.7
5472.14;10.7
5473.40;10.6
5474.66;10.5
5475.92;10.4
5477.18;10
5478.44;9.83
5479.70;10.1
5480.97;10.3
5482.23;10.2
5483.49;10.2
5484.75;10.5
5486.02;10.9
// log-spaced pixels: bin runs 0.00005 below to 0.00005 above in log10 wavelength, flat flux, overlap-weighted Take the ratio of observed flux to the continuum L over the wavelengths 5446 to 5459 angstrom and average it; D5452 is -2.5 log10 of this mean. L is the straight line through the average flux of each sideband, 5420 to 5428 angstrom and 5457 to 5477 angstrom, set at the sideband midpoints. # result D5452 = 0.03 mag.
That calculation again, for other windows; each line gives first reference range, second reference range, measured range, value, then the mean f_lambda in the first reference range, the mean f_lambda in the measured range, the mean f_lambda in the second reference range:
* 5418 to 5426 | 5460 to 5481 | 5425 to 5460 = 0.02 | 10.7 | 10.4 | 10.5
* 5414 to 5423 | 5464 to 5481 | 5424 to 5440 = 0.03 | 10.7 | 10.3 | 10.4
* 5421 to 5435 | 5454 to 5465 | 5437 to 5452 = -0.02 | 10.4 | 10.6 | 10.5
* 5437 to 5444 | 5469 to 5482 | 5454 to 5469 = 0.02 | 11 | 10.5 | 10.4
